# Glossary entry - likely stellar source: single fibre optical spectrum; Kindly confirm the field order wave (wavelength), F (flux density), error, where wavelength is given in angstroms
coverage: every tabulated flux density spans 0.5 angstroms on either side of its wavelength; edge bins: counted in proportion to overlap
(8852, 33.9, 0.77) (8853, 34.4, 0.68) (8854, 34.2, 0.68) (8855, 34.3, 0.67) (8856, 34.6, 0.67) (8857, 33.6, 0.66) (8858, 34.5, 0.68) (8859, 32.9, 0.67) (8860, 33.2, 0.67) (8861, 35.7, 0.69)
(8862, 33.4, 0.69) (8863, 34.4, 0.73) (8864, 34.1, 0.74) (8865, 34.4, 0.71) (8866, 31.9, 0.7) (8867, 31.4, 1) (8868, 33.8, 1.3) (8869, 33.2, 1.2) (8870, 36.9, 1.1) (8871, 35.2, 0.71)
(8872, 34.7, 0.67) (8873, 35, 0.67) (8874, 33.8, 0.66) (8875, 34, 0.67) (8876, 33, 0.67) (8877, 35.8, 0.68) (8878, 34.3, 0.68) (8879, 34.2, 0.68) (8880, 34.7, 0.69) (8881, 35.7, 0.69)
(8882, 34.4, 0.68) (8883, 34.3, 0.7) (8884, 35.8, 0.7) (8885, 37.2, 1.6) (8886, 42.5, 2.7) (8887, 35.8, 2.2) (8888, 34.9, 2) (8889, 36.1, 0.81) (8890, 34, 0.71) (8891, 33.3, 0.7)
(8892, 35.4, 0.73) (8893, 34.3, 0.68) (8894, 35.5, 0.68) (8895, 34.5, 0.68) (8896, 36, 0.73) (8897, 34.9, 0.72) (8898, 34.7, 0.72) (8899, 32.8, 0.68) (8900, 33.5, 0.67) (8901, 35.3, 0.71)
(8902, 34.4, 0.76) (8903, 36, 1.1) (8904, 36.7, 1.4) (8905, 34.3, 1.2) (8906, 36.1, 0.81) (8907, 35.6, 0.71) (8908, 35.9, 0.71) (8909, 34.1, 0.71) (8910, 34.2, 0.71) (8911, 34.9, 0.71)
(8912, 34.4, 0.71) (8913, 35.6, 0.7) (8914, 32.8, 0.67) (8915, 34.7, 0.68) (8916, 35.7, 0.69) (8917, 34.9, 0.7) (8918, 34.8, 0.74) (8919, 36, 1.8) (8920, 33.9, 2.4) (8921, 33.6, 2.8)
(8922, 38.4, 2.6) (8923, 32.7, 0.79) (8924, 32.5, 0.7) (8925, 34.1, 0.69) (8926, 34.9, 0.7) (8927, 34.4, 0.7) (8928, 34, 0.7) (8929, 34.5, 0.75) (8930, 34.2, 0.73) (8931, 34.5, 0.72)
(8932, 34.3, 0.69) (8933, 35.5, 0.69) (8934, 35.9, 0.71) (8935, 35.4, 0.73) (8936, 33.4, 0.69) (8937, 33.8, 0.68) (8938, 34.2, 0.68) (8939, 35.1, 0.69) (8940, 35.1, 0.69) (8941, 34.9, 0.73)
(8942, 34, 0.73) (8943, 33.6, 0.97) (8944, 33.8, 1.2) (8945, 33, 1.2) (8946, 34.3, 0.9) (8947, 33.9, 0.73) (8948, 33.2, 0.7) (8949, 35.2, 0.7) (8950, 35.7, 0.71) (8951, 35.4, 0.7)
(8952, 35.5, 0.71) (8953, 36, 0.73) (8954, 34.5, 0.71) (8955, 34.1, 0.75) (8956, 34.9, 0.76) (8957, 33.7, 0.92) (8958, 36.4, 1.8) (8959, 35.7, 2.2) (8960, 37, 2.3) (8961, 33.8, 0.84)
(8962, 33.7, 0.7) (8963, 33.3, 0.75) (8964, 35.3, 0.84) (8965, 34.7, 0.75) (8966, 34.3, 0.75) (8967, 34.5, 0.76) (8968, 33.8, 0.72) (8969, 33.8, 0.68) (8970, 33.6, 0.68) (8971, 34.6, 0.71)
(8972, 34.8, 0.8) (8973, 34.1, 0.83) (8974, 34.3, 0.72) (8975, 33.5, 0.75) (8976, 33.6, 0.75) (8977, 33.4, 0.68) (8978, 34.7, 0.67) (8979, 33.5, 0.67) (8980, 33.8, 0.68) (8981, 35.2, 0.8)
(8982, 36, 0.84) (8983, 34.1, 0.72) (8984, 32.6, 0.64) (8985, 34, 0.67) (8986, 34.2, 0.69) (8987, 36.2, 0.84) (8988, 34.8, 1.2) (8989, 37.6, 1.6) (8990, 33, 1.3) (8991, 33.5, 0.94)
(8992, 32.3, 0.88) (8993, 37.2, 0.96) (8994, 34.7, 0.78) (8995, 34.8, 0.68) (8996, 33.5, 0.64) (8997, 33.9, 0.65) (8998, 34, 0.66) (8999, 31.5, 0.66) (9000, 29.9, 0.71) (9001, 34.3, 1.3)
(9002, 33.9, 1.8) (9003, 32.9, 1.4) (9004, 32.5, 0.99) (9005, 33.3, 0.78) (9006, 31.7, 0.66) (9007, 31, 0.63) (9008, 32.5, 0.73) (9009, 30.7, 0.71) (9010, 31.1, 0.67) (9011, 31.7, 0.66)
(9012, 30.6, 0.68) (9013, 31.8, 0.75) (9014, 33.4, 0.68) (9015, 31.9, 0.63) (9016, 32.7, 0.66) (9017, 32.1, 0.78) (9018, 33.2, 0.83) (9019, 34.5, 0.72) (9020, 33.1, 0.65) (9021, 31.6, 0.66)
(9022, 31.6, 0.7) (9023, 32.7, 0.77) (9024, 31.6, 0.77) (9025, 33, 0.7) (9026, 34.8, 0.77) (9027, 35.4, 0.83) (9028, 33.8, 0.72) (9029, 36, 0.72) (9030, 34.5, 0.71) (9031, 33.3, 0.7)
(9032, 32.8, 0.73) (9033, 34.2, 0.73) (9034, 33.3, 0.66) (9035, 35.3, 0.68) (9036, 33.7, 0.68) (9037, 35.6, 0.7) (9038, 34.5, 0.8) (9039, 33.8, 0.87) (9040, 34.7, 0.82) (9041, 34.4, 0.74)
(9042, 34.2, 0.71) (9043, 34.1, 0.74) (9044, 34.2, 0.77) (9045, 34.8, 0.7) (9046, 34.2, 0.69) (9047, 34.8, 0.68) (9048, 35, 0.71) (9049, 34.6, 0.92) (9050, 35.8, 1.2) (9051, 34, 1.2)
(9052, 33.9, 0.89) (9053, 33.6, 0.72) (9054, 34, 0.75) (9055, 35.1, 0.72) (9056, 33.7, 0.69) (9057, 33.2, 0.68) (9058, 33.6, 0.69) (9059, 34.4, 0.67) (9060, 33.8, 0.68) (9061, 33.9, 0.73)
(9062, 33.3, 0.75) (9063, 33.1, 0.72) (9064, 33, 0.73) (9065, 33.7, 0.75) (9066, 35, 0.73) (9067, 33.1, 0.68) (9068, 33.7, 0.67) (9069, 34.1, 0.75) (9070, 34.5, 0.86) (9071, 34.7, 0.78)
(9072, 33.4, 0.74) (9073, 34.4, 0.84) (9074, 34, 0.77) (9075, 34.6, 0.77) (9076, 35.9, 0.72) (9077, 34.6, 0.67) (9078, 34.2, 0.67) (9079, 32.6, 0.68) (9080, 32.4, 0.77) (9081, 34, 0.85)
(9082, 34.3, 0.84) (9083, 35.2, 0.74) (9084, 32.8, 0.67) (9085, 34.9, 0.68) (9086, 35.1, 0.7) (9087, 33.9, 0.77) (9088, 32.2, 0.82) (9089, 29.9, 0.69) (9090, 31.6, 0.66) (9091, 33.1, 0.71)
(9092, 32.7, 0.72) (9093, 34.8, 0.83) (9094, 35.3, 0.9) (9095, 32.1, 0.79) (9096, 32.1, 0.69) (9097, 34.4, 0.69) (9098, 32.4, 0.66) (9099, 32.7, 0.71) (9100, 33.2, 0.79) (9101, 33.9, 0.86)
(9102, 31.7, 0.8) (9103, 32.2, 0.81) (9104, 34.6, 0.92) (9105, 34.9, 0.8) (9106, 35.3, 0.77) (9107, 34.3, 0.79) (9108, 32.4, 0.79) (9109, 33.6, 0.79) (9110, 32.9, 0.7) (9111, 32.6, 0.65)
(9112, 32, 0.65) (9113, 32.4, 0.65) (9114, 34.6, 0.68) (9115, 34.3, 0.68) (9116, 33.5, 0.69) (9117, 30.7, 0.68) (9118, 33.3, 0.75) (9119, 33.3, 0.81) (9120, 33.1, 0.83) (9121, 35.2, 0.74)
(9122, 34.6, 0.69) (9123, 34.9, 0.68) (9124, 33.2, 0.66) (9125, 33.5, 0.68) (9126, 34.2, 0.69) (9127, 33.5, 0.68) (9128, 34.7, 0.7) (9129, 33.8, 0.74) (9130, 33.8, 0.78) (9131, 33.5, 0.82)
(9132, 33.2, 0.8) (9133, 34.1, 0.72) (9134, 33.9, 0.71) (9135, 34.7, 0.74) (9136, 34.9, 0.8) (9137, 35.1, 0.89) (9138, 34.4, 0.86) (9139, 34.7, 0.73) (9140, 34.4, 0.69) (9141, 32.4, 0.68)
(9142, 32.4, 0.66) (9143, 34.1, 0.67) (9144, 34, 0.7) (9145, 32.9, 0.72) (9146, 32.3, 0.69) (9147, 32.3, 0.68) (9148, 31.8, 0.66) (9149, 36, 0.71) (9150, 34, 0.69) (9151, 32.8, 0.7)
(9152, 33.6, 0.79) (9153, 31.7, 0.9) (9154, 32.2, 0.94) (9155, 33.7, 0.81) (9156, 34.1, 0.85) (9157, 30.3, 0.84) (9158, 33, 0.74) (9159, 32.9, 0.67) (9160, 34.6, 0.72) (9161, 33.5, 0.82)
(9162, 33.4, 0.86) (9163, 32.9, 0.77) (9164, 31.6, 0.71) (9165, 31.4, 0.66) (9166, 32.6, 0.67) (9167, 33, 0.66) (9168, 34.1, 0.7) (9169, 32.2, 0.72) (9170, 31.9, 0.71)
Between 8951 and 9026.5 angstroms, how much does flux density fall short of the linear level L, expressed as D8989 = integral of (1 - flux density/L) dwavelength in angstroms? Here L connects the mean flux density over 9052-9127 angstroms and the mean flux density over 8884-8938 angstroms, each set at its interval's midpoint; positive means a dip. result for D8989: 1.5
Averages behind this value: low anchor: 34.9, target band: 33.7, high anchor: 33.6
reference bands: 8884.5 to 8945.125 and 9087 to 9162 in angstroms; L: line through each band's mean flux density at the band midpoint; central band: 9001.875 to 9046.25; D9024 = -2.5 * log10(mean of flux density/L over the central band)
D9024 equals 0.03 mag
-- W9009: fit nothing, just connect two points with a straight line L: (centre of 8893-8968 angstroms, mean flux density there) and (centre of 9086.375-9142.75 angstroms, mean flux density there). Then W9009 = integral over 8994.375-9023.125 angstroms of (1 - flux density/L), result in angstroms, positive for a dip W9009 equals 1.4 angstroms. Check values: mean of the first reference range 34.7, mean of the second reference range 33.5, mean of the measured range 32.5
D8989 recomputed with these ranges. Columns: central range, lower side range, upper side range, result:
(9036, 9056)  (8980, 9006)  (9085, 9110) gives -0.5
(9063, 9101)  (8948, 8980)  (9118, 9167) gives 0.2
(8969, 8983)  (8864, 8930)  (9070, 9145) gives 0.1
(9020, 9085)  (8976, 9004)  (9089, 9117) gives -0.8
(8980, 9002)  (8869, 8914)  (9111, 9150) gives 0.2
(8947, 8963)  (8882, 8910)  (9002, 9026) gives -0.5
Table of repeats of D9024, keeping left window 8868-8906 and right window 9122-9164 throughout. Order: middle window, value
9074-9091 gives 0.01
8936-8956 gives 0.01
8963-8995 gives 0.00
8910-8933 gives 0.01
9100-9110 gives 0.01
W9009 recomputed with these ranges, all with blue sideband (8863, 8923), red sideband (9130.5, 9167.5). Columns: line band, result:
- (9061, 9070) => 0.03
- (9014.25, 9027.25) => 0.45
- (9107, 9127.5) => 0.05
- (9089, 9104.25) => 0.29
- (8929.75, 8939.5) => -0.01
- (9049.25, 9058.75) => -0.07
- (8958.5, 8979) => 0.06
